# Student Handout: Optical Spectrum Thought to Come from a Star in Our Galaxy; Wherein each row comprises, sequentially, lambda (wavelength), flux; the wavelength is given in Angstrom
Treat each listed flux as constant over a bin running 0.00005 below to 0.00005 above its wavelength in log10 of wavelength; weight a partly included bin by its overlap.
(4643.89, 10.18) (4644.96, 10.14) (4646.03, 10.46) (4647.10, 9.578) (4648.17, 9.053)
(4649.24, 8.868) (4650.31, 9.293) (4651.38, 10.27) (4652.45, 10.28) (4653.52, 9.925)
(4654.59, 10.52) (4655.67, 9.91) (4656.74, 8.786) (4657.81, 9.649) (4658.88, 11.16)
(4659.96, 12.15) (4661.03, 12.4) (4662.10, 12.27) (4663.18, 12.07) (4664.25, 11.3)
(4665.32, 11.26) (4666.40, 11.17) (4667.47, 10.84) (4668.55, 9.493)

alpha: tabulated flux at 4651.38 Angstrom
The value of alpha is 10.27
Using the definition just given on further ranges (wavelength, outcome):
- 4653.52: 9.925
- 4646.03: 10.46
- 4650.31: 9.293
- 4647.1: 9.578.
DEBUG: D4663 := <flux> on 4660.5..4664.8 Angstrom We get 12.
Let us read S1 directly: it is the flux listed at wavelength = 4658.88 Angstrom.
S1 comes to 11.16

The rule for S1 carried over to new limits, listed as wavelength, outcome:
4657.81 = 9.649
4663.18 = 12.07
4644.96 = 10.14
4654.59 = 10.52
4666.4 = 11.17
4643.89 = 10.18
